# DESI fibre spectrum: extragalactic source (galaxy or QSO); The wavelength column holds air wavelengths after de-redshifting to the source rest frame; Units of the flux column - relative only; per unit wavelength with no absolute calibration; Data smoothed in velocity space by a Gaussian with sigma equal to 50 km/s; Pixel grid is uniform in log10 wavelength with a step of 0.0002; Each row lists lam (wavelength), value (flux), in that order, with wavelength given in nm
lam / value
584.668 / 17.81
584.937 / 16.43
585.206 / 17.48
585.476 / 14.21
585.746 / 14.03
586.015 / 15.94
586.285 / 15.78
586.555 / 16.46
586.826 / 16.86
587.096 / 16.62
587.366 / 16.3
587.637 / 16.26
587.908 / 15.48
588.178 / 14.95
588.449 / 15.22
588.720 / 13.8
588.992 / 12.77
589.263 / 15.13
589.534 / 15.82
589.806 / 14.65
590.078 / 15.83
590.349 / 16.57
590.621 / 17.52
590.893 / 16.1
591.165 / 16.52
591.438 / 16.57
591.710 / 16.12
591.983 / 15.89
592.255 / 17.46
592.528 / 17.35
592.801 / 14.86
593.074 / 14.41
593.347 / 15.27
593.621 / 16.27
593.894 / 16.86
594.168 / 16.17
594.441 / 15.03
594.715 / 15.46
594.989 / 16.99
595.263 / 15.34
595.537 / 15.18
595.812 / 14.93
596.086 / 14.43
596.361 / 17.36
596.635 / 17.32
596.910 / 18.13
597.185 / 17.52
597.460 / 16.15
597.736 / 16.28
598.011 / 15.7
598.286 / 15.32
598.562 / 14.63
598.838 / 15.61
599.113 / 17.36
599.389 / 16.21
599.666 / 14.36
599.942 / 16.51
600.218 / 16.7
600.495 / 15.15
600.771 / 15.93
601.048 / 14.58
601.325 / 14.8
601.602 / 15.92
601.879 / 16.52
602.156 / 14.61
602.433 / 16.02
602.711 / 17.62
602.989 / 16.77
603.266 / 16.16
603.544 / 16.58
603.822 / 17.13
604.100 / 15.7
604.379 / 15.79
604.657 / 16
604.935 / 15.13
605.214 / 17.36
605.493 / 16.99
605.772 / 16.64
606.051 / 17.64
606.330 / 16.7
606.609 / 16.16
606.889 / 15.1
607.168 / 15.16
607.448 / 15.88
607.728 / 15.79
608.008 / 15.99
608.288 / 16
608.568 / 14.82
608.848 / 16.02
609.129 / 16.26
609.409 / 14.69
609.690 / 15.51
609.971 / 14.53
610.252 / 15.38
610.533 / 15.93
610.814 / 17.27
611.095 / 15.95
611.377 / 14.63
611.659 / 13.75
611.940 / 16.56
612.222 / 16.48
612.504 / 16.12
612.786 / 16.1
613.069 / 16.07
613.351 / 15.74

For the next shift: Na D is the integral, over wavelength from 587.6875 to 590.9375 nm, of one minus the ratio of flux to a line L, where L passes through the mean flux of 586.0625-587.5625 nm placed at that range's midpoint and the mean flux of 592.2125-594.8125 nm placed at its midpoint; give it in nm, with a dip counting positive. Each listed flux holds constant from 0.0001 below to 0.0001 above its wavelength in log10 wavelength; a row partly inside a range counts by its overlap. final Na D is 0.17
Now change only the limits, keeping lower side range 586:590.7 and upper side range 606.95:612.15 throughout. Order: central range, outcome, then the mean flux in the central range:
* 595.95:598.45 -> -0.14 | 16.4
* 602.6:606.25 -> -0.23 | 16.6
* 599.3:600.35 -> -0.02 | 15.9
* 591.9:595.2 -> -0.08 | 16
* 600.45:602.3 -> 0.03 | 15.4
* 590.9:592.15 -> -0.05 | 16.3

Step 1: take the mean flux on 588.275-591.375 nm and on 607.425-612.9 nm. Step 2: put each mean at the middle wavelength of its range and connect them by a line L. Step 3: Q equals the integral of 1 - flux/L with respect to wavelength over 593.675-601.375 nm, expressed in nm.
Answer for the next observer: -0.197 nm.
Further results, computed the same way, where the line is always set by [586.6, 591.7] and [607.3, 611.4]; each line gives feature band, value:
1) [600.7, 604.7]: -0.081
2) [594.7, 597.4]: -0.100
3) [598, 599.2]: 0.004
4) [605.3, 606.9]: -0.102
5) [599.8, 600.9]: -0.026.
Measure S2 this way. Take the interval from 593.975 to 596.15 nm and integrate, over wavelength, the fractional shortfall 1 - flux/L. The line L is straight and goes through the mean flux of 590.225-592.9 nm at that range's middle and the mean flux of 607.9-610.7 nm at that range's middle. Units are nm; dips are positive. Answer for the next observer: 0.11 nm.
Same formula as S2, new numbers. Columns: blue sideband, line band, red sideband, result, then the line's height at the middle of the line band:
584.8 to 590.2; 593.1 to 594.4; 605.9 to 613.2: -0.03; 15.6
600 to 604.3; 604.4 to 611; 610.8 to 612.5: -0.05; 15.8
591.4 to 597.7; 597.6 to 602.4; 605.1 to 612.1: 0.11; 16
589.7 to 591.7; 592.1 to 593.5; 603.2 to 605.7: 0.03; 16.3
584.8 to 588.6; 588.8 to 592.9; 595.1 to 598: 0.02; 16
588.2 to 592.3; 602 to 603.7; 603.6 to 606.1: 0.00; 16.3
